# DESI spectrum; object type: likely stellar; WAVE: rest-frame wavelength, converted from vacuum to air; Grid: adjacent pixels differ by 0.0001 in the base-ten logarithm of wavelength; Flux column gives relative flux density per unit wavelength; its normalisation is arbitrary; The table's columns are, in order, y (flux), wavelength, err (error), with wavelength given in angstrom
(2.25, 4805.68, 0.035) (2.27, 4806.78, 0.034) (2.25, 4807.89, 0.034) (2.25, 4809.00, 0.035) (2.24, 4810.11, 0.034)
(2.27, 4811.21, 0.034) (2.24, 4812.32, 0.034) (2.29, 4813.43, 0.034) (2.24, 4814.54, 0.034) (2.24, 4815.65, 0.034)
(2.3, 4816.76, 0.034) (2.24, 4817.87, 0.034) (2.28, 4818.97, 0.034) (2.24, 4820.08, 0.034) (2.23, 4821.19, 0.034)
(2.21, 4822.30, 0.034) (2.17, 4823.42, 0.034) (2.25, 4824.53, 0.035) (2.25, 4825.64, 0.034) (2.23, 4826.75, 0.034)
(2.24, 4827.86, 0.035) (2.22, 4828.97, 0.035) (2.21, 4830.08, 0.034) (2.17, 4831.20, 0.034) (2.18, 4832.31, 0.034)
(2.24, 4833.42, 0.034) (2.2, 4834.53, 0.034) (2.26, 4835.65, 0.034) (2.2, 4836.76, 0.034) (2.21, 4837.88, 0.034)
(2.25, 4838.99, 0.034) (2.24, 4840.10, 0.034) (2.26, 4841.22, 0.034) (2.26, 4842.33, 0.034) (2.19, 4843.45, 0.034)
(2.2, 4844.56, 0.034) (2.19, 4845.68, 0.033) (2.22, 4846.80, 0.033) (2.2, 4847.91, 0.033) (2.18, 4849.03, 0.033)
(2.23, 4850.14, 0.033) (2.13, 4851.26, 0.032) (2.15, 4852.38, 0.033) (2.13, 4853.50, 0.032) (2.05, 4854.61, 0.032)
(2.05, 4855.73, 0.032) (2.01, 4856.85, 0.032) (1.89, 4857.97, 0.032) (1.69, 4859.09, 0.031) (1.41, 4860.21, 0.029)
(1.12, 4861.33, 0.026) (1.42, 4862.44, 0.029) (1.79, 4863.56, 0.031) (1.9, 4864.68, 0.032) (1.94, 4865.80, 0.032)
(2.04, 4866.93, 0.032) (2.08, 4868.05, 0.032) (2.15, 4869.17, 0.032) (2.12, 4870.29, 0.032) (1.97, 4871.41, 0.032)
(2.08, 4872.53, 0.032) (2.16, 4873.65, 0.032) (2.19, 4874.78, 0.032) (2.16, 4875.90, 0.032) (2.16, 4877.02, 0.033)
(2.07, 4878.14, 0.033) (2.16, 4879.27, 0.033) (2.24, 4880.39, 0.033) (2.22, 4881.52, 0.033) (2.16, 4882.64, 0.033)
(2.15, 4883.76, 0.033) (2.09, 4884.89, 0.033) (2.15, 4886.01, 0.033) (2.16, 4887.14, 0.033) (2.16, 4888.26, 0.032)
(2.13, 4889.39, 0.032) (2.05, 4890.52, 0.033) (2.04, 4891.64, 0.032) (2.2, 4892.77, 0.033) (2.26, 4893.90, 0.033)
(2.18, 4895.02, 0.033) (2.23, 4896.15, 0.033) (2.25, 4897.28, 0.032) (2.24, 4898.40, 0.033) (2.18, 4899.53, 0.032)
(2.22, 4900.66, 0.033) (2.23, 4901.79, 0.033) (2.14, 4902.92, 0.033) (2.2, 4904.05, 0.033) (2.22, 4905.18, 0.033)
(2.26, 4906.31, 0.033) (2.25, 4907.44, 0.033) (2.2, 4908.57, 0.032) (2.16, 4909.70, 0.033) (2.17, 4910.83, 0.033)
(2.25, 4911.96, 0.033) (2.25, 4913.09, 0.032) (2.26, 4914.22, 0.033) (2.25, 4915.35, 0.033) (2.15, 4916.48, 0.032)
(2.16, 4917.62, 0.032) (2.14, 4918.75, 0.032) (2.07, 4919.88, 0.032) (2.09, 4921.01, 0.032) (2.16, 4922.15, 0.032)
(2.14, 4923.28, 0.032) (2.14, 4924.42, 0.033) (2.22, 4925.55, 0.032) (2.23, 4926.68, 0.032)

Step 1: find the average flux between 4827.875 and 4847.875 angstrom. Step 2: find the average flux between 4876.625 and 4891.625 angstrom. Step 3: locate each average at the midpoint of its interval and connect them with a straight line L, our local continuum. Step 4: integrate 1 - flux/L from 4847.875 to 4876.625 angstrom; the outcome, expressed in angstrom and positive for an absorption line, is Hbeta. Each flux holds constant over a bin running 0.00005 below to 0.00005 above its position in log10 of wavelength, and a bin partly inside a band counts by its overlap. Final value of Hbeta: 2.8 angstrom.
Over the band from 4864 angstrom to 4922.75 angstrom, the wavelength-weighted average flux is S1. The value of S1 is 2.16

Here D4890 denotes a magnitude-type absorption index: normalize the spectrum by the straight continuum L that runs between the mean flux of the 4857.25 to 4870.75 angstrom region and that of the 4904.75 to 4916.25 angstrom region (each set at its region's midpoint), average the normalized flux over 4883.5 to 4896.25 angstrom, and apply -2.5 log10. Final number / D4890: -0.06 mag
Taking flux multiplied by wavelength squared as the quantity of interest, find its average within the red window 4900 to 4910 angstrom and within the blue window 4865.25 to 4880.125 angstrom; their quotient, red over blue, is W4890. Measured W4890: 1.1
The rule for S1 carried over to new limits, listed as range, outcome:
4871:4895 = 2.14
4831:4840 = 2.22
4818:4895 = 2.11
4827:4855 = 2.2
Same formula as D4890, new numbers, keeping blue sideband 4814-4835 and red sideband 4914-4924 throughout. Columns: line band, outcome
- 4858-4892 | 0.10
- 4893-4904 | -0.02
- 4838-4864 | 0.10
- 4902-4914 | -0.03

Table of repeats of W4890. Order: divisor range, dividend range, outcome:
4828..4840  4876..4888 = 0.99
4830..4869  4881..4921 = 1.09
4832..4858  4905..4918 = 1.05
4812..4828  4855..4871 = 0.83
